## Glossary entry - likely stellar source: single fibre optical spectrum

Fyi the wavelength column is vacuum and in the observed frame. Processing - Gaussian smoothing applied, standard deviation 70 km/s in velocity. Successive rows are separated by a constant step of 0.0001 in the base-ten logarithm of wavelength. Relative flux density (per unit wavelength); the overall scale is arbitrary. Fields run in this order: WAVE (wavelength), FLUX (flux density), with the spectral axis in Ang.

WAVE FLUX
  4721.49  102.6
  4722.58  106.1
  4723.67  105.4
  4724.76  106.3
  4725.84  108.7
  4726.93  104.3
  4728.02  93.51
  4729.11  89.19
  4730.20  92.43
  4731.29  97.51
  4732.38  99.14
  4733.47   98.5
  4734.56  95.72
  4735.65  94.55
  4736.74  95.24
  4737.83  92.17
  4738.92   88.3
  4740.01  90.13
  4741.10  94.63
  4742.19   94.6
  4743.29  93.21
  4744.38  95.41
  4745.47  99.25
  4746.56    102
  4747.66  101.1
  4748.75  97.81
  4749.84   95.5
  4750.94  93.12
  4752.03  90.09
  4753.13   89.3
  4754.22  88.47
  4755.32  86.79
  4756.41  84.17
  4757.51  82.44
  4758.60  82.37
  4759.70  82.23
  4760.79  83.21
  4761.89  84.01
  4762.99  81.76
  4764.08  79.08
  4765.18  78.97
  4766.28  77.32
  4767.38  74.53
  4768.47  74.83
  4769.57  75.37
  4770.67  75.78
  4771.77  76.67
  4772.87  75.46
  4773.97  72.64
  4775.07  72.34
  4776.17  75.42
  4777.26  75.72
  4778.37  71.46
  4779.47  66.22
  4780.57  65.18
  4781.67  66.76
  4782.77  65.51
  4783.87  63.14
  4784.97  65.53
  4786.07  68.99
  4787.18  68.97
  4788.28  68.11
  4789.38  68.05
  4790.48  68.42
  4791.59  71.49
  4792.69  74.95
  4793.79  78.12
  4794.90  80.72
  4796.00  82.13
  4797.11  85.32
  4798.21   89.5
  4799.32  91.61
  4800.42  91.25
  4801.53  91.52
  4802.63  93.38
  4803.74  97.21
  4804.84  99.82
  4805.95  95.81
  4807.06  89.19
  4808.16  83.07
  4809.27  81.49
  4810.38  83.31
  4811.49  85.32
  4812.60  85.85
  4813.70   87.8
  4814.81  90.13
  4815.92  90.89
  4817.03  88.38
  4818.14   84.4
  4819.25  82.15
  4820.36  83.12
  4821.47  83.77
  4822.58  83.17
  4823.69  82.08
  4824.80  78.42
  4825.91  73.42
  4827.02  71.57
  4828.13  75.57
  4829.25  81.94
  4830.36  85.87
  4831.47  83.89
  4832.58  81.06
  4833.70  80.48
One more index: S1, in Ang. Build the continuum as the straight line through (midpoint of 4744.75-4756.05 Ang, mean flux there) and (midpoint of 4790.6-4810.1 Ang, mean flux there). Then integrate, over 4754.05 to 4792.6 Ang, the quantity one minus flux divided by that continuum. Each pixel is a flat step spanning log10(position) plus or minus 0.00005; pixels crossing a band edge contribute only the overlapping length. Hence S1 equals 6.8 Ang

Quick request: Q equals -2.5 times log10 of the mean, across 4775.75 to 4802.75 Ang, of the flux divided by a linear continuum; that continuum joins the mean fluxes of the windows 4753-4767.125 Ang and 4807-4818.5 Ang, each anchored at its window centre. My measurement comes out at 0.13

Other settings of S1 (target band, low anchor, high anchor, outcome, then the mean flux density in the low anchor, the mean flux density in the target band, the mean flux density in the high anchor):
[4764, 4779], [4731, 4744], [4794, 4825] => 2.60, 94.4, 75.2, 87.2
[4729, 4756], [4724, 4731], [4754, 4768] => -0.87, 99.2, 94.2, 81.8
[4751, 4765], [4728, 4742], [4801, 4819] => 1.19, 94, 84.7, 89.1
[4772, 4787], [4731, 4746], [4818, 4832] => 3.14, 94.9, 69.7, 80.6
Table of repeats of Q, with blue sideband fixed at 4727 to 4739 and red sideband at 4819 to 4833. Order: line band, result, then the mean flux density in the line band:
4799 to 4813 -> -0.08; 89.9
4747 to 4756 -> -0.01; 92.7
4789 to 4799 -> 0.10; 78.1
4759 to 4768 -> 0.13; 80.1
